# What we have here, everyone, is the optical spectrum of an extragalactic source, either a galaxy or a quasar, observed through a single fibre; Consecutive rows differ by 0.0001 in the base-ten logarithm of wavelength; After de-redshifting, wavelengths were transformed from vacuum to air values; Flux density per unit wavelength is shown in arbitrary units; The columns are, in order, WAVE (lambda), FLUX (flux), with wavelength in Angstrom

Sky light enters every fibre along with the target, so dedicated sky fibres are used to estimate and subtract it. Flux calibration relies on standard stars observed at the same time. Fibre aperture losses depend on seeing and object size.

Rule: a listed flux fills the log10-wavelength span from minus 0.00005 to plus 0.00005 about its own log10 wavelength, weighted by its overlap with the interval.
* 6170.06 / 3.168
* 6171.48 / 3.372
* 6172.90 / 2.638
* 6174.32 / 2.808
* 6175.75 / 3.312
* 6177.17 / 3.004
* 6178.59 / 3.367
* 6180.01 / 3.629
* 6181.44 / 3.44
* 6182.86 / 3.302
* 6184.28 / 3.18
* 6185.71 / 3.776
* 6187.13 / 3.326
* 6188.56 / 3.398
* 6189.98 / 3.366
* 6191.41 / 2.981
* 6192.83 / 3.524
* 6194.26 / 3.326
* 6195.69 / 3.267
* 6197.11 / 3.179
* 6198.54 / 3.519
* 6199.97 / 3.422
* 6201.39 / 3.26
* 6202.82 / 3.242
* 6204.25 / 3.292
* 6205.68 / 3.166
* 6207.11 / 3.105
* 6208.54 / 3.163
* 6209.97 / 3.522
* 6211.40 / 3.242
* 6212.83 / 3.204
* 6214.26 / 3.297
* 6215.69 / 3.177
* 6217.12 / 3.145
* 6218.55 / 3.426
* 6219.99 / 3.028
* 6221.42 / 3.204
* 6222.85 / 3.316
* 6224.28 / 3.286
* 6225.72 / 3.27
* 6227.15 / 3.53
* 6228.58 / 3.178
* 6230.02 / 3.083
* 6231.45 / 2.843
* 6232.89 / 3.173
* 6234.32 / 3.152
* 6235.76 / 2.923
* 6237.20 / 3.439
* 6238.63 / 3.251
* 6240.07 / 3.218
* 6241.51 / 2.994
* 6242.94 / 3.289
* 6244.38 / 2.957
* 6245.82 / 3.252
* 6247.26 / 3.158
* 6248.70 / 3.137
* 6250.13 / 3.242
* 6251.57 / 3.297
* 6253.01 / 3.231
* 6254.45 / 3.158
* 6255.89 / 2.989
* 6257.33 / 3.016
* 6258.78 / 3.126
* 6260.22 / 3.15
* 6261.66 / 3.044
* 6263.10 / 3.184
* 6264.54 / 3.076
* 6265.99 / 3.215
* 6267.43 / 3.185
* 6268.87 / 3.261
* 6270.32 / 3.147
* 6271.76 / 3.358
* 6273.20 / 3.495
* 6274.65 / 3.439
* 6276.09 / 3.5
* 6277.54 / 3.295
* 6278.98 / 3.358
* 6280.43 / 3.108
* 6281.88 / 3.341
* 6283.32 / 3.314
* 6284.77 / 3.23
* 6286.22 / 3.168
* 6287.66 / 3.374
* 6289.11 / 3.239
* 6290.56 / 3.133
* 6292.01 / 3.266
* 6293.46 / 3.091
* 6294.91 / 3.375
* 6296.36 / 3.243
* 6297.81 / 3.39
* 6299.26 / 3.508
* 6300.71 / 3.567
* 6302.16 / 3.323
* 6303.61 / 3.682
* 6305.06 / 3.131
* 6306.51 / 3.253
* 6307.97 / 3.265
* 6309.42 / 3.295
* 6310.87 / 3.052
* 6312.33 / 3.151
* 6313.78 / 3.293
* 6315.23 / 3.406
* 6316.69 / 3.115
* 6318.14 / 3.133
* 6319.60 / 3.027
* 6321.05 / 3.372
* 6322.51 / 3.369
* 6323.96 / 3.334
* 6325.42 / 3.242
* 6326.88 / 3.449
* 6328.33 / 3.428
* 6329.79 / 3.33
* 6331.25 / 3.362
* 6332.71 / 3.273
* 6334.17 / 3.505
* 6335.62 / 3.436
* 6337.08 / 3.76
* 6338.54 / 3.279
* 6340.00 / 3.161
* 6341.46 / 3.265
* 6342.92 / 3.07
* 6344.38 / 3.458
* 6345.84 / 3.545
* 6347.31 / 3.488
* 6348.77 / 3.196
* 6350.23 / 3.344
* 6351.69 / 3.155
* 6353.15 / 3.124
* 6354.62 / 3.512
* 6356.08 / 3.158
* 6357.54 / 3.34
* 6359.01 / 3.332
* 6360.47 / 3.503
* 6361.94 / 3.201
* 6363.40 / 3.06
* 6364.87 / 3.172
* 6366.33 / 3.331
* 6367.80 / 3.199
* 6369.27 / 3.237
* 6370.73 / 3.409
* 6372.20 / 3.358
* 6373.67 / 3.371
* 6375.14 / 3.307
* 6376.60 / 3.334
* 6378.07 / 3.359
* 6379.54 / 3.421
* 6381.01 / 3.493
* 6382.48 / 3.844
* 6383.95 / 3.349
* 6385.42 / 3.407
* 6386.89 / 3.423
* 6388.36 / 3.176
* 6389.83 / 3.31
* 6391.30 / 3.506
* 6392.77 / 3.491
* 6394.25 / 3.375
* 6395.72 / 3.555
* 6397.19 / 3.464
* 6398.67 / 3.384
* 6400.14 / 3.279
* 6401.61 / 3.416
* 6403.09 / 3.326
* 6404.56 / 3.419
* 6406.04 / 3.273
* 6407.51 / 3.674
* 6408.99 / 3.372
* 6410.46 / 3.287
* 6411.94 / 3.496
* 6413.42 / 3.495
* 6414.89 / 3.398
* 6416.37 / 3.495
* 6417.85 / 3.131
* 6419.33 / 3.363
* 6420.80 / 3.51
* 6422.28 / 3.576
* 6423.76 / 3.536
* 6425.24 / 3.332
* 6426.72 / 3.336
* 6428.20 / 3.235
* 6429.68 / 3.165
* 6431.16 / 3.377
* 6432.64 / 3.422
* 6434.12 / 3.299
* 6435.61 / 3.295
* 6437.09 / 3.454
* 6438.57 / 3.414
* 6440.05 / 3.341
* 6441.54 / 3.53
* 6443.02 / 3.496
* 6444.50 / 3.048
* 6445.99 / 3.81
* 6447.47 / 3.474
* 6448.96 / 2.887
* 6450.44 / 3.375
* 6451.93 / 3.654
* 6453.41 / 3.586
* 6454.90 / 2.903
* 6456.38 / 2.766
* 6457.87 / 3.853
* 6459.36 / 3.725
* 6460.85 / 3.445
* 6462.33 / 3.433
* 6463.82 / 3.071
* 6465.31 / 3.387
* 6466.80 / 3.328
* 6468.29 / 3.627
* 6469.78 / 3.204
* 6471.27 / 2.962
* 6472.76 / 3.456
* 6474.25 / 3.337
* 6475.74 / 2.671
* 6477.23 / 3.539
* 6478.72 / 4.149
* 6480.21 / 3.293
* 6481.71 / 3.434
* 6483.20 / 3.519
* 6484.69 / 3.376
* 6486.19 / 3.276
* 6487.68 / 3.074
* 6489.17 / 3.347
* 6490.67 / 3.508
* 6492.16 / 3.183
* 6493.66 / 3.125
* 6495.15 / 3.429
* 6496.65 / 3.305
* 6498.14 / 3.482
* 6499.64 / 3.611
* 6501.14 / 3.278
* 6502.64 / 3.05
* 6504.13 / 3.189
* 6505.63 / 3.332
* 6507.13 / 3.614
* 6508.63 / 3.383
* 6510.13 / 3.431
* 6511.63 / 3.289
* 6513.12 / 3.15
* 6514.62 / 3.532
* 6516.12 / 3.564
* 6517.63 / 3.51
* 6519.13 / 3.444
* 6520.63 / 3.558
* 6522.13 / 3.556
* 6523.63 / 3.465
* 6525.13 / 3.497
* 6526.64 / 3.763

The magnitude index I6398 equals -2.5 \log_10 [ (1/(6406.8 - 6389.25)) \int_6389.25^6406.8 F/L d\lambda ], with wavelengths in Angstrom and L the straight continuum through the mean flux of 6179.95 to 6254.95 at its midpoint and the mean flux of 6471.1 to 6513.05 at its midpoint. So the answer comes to -0.028 mag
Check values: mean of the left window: 3.25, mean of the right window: 3.35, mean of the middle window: 3.4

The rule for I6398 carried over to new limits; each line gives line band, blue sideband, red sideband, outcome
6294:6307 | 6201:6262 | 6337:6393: -0.039 mag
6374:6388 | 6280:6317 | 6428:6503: -0.035 mag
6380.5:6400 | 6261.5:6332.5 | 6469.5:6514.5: -0.041 mag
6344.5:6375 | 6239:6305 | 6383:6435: 0.011 mag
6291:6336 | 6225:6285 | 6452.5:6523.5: -0.021 mag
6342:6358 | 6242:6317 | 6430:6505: -0.006 mag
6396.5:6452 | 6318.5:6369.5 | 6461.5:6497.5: -0.019 mag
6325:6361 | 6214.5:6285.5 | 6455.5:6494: -0.027 mag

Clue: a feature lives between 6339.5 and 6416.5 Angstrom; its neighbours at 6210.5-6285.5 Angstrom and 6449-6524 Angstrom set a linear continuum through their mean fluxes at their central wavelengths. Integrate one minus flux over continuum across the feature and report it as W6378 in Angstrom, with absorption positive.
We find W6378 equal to -1.5 Angstrom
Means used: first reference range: 3.21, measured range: 3.36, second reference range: 3.37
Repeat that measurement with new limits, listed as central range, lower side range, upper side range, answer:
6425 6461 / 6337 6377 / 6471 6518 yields -0.3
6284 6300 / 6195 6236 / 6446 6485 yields 0.0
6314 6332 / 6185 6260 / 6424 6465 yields 0.0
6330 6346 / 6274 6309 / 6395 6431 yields -0.1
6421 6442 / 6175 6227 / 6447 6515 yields -0.3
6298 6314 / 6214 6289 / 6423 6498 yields -0.4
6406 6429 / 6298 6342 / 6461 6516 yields -0.5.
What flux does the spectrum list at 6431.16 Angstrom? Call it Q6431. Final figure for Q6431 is 3.377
